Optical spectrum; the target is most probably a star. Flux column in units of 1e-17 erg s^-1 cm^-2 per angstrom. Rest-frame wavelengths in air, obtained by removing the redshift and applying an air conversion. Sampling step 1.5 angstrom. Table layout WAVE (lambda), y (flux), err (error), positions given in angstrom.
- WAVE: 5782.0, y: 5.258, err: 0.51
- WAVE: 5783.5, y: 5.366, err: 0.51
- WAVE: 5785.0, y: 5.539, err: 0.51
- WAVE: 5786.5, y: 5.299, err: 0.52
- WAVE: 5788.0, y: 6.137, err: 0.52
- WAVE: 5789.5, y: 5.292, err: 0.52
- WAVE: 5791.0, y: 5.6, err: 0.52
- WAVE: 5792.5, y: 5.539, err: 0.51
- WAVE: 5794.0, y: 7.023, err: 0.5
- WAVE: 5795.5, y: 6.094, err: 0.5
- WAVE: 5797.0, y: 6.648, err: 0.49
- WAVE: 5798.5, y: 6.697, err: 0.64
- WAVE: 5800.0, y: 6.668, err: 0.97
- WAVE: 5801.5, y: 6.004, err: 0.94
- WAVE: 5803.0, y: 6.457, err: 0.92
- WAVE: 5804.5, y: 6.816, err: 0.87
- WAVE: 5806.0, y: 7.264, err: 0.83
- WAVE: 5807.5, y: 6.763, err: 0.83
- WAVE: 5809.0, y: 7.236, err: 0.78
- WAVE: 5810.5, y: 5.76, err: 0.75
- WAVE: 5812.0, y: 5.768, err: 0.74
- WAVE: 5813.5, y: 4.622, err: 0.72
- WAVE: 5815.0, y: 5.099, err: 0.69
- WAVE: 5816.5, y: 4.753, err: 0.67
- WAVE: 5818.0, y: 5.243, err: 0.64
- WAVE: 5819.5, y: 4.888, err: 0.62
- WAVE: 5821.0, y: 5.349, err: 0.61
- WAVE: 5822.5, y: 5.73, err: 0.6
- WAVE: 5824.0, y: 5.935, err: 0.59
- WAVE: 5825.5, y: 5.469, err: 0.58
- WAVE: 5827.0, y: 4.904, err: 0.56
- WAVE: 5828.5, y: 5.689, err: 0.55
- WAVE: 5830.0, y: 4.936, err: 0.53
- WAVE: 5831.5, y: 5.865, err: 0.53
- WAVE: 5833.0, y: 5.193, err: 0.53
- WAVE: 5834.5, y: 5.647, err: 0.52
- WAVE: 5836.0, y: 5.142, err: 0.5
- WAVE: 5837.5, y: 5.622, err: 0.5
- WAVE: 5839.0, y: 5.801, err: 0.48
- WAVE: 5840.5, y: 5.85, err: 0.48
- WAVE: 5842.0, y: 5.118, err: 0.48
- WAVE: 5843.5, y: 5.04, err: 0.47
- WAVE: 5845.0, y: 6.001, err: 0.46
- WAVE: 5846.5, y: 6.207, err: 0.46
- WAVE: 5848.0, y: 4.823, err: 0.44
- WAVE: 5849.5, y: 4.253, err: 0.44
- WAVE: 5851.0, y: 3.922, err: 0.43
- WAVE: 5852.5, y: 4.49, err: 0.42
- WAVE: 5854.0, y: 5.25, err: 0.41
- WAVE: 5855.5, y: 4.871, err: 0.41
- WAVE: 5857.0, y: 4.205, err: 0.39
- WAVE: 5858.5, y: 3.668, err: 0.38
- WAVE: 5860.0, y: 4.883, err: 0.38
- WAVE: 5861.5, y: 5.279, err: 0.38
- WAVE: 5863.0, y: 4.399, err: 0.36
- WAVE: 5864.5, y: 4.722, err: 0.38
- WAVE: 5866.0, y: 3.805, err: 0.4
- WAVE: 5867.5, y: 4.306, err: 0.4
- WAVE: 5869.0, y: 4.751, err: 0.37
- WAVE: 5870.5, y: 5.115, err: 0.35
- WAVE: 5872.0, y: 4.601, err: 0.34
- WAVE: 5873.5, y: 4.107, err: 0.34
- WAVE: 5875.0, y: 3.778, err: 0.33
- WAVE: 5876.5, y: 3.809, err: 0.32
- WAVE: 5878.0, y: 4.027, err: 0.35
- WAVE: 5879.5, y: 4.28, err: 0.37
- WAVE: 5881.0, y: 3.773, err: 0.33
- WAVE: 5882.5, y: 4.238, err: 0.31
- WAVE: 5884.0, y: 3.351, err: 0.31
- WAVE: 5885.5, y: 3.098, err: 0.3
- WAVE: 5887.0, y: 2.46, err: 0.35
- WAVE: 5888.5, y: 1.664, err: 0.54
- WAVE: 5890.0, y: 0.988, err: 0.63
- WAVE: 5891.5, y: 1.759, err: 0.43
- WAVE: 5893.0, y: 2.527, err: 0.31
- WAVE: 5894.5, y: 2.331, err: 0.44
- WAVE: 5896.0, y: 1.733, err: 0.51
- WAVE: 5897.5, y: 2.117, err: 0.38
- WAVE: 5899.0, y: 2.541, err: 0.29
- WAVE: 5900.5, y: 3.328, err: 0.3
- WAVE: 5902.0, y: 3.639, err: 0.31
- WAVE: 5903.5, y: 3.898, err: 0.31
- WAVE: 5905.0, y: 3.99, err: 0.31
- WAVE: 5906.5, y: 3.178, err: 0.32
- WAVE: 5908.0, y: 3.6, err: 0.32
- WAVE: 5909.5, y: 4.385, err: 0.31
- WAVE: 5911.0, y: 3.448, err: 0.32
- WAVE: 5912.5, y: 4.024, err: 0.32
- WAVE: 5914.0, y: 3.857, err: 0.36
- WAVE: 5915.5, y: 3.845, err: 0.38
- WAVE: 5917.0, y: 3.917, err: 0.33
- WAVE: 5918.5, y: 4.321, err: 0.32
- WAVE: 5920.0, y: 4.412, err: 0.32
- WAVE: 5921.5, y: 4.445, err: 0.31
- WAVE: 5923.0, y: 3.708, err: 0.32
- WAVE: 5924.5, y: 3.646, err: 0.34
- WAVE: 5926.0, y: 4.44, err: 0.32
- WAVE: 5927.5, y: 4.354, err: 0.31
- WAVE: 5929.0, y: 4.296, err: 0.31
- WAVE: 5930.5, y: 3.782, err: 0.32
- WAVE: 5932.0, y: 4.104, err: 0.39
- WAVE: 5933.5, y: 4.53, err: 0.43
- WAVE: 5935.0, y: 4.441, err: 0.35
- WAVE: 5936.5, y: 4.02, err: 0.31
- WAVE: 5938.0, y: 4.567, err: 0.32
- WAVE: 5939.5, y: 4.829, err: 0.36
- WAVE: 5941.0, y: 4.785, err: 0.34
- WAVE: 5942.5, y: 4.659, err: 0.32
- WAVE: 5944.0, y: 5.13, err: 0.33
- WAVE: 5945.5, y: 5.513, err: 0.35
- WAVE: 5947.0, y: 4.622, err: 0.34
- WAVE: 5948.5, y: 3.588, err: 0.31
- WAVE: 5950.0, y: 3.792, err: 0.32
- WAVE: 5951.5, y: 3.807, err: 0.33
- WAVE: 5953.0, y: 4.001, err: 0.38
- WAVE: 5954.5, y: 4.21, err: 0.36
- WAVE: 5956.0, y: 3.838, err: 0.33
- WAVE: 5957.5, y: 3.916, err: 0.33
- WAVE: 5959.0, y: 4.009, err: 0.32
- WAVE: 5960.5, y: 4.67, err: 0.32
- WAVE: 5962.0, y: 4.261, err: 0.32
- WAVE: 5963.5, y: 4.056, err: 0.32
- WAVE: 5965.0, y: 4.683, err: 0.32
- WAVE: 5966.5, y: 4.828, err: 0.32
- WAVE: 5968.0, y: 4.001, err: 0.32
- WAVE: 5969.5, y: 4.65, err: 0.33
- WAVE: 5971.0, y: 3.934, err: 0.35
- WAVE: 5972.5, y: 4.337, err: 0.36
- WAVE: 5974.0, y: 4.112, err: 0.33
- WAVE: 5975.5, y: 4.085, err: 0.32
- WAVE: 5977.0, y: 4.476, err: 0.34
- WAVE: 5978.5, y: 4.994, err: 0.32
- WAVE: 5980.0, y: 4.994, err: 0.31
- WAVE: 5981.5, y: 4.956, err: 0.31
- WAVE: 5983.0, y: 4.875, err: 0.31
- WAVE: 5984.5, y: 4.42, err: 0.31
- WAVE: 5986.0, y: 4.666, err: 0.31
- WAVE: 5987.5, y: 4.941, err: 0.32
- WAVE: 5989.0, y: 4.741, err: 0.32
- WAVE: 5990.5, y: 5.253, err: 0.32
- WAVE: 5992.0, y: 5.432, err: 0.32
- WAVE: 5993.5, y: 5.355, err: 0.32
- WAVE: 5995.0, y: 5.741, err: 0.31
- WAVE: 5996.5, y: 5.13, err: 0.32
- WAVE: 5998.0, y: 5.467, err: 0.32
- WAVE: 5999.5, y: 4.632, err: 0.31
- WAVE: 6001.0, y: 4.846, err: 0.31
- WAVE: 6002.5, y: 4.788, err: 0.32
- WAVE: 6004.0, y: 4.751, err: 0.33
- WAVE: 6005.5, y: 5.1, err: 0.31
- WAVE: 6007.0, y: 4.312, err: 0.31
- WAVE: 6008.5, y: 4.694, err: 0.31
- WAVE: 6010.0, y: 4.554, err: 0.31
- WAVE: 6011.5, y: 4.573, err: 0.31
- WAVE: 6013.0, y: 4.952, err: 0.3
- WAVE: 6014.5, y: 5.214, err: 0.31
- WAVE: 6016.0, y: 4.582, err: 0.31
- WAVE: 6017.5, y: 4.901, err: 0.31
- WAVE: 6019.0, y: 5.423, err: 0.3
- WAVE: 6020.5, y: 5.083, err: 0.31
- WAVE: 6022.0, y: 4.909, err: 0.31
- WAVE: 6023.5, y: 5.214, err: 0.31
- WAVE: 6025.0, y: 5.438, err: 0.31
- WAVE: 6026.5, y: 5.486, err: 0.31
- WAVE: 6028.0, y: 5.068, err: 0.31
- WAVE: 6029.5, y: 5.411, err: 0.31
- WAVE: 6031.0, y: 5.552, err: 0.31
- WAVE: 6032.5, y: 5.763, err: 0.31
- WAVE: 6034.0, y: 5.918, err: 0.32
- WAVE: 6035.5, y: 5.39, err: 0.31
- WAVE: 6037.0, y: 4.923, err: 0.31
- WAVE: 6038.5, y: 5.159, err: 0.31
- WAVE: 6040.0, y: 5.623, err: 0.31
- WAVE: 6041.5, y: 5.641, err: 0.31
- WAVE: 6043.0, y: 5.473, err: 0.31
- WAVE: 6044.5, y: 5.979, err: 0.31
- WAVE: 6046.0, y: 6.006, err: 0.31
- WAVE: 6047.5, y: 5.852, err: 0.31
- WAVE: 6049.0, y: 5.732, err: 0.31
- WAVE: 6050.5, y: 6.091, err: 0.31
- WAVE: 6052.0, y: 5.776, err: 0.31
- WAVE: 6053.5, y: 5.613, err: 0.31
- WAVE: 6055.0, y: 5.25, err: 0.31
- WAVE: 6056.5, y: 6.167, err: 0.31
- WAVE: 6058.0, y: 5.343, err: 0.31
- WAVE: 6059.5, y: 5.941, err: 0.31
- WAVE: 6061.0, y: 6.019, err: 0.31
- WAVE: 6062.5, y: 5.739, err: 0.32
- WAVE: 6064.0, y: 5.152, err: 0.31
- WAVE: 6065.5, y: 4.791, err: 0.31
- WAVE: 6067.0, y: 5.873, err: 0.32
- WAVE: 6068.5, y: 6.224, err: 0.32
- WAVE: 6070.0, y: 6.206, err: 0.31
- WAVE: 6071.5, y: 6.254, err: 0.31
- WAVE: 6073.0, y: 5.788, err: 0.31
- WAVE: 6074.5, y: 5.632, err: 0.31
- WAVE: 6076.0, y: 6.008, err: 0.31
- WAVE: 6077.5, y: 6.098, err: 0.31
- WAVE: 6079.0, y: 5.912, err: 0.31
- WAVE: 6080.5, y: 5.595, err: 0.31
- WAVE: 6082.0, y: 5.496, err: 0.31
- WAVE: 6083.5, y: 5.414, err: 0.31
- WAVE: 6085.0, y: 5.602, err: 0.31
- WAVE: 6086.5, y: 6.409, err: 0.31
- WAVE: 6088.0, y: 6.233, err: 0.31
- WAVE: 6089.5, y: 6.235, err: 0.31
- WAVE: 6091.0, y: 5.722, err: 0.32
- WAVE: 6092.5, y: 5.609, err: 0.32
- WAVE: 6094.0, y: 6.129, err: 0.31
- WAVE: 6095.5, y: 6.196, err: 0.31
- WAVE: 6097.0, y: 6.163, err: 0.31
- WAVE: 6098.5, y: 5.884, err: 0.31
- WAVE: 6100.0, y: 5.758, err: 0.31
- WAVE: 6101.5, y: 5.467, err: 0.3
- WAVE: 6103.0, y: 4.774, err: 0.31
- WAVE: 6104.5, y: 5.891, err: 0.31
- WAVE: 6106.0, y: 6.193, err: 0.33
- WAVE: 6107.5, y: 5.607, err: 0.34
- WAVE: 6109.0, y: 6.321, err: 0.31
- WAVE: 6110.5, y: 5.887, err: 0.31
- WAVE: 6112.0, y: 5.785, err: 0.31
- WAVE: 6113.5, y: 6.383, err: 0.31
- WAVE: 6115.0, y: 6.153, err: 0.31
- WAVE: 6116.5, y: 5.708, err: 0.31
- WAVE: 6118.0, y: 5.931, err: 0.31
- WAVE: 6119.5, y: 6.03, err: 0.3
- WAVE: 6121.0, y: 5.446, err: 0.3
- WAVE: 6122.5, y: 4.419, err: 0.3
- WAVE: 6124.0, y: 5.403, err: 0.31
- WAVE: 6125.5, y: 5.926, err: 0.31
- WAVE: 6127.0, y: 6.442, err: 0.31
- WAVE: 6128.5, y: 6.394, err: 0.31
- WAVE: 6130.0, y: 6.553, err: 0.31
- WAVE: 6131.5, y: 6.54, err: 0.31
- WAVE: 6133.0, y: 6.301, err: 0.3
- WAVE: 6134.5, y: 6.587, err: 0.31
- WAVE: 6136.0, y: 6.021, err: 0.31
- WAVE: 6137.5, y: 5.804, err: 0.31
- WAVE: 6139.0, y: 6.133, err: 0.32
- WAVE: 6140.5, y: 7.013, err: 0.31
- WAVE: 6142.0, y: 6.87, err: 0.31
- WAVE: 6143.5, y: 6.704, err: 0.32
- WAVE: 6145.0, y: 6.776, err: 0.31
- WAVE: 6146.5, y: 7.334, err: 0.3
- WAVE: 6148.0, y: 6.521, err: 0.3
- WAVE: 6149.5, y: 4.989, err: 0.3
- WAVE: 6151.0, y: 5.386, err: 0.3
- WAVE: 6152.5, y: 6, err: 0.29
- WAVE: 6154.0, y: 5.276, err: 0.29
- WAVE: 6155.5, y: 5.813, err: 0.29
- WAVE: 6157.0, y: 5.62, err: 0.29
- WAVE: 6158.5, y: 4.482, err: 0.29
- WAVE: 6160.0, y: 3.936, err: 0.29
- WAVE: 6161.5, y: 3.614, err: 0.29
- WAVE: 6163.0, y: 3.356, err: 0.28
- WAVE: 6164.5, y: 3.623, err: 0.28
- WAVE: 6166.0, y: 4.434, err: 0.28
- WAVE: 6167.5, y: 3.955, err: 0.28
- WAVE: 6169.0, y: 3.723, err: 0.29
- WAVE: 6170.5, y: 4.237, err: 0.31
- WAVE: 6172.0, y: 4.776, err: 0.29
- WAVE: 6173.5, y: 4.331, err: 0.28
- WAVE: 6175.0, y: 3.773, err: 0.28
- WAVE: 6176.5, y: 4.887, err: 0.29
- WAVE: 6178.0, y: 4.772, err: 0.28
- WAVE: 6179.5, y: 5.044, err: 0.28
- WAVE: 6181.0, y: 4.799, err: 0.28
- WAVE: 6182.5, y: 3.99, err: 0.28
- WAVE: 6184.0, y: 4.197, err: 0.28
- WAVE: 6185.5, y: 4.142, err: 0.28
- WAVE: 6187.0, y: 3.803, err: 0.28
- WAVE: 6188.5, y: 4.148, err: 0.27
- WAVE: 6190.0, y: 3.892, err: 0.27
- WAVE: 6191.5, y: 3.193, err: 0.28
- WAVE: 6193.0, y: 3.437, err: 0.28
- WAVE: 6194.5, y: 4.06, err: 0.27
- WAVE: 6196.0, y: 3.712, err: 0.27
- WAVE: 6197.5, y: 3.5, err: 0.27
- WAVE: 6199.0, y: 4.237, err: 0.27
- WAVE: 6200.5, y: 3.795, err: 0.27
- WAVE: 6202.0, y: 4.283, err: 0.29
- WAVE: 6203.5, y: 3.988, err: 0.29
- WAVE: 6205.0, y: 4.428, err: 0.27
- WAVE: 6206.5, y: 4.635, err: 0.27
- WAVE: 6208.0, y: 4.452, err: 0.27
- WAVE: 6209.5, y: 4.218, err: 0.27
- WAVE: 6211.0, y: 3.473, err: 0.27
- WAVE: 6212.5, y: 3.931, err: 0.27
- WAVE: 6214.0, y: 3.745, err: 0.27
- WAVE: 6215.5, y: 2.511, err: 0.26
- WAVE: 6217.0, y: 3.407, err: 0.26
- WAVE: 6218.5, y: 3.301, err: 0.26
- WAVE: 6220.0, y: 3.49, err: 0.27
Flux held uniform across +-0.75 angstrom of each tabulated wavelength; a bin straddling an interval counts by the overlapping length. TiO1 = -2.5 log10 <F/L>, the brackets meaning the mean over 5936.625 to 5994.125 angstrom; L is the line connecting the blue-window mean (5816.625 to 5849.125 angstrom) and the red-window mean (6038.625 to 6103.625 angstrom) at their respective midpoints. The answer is 0.24 mag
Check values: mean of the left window 5.42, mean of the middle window 4.52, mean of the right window 5.78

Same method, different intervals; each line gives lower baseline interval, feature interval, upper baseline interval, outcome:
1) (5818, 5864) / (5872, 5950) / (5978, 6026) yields 0.33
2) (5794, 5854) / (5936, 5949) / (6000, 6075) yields 0.18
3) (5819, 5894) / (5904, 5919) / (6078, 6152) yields 0.24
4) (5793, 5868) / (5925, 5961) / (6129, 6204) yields 0.21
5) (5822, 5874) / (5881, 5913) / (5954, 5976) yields 0.49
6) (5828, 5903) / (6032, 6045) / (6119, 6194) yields -0.17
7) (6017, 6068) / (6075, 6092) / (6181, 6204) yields -0.16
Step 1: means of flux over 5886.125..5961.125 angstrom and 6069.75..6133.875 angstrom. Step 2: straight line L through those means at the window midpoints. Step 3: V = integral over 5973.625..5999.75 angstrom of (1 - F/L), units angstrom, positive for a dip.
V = -2.3 angstrom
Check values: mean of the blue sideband 3.75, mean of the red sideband 5.9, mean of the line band 4.92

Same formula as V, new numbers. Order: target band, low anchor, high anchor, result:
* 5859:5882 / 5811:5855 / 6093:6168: 4.12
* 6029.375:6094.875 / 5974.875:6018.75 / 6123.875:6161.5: -4.46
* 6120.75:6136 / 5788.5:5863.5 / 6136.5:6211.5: -3.92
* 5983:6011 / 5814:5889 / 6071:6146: 2.63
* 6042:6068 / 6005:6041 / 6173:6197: -3.99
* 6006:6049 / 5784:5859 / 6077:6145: 4.46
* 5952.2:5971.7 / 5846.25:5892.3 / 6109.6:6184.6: 1.03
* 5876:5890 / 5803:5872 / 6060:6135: 5.46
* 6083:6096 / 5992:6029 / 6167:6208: -3.72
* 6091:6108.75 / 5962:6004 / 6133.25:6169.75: -1.98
